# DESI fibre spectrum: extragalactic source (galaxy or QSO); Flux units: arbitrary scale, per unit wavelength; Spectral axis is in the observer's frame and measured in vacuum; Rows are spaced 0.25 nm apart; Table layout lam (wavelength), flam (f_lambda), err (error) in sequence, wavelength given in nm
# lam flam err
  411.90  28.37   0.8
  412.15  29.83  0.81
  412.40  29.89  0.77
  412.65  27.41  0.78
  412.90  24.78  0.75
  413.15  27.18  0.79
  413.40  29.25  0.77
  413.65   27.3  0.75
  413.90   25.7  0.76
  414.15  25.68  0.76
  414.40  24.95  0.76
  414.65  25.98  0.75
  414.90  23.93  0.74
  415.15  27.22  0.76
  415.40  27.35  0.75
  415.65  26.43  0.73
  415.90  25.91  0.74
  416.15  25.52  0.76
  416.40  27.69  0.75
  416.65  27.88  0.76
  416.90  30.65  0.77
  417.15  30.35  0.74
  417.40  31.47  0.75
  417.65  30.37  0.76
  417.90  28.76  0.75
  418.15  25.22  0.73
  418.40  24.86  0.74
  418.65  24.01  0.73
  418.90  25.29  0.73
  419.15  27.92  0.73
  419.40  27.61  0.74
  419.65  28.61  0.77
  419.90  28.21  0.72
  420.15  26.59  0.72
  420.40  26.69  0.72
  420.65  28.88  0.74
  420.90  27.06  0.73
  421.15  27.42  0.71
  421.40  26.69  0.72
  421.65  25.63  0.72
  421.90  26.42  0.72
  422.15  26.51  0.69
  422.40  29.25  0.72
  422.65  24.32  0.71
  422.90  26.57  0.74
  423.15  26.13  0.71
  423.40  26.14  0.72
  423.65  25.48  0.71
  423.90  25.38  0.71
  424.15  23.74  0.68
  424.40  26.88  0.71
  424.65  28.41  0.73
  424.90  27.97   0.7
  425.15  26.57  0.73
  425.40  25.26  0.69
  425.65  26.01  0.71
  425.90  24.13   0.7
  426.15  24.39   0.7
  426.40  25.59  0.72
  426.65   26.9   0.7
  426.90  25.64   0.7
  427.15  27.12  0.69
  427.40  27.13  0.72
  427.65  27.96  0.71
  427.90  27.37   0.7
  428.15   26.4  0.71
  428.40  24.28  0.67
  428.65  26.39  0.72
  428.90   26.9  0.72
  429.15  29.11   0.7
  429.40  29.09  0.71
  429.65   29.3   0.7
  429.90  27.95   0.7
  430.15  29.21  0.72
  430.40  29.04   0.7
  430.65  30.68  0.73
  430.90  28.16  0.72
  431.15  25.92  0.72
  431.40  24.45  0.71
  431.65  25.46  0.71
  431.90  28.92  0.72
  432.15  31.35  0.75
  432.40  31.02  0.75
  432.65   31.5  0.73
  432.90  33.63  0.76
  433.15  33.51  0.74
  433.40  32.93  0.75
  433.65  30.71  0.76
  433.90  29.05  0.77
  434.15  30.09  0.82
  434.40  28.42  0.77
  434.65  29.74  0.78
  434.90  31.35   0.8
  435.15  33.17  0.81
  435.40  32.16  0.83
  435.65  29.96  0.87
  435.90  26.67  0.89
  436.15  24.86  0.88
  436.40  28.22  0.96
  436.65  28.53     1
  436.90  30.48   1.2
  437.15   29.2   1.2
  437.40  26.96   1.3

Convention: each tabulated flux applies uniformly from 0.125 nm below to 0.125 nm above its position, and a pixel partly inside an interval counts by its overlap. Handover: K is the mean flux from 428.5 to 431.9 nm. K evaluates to 27.8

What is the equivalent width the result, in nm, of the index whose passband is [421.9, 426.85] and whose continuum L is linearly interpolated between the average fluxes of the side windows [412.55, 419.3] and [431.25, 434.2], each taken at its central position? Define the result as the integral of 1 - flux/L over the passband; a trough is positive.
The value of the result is 0.435 nm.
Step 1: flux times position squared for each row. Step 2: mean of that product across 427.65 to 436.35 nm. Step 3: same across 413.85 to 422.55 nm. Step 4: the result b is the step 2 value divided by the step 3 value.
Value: 1.14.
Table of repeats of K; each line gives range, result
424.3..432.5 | 27.3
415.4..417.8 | 28.4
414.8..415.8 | 26.3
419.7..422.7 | 27.1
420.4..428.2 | 26.4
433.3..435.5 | 30.8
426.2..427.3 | 26.2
